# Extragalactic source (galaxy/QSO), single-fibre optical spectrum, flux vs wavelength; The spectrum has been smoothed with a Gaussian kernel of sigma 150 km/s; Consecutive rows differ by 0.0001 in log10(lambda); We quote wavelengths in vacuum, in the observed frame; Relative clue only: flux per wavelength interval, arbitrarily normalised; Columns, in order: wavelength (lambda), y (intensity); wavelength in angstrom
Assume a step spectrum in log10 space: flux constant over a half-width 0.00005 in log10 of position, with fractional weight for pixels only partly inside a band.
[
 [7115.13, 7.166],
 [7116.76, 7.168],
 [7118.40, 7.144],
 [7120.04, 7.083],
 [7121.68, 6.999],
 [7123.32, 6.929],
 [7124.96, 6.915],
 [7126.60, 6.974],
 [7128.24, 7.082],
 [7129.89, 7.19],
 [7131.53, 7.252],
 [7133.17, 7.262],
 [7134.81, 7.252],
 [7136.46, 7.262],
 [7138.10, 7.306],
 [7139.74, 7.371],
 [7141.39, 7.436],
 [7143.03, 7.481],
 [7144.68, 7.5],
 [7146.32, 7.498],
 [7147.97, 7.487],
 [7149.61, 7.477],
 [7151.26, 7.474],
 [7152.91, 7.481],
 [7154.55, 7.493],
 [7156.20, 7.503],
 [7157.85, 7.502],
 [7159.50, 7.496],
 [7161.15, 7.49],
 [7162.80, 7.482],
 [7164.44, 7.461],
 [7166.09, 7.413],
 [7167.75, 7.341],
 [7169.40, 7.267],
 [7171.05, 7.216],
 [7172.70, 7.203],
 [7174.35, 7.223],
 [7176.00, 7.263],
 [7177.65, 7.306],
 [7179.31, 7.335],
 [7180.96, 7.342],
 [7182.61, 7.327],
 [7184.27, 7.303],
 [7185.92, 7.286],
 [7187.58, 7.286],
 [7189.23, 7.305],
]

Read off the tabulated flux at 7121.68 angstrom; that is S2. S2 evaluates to 6.999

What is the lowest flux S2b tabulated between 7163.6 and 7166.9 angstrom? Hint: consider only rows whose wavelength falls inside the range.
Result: 7.413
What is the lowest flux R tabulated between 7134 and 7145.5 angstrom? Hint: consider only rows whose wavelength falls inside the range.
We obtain 7.252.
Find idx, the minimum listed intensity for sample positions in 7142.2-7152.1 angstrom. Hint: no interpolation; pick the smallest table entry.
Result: 7.474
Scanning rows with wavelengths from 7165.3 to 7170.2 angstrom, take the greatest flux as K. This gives 7.413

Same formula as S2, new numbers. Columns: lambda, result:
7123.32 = 6.929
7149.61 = 7.477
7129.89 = 7.19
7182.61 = 7.327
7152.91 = 7.481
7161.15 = 7.49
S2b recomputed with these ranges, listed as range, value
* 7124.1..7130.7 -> 6.915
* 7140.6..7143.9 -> 7.436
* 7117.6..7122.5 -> 6.999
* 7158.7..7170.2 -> 7.267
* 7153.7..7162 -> 7.49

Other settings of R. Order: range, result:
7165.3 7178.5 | 7.203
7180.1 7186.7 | 7.286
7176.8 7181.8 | 7.306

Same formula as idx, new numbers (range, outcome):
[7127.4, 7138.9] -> 7.082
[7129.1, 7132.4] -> 7.19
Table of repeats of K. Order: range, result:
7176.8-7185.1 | 7.342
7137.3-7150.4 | 7.5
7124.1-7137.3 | 7.262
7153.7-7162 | 7.503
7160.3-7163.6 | 7.49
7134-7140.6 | 7.371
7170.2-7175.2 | 7.223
